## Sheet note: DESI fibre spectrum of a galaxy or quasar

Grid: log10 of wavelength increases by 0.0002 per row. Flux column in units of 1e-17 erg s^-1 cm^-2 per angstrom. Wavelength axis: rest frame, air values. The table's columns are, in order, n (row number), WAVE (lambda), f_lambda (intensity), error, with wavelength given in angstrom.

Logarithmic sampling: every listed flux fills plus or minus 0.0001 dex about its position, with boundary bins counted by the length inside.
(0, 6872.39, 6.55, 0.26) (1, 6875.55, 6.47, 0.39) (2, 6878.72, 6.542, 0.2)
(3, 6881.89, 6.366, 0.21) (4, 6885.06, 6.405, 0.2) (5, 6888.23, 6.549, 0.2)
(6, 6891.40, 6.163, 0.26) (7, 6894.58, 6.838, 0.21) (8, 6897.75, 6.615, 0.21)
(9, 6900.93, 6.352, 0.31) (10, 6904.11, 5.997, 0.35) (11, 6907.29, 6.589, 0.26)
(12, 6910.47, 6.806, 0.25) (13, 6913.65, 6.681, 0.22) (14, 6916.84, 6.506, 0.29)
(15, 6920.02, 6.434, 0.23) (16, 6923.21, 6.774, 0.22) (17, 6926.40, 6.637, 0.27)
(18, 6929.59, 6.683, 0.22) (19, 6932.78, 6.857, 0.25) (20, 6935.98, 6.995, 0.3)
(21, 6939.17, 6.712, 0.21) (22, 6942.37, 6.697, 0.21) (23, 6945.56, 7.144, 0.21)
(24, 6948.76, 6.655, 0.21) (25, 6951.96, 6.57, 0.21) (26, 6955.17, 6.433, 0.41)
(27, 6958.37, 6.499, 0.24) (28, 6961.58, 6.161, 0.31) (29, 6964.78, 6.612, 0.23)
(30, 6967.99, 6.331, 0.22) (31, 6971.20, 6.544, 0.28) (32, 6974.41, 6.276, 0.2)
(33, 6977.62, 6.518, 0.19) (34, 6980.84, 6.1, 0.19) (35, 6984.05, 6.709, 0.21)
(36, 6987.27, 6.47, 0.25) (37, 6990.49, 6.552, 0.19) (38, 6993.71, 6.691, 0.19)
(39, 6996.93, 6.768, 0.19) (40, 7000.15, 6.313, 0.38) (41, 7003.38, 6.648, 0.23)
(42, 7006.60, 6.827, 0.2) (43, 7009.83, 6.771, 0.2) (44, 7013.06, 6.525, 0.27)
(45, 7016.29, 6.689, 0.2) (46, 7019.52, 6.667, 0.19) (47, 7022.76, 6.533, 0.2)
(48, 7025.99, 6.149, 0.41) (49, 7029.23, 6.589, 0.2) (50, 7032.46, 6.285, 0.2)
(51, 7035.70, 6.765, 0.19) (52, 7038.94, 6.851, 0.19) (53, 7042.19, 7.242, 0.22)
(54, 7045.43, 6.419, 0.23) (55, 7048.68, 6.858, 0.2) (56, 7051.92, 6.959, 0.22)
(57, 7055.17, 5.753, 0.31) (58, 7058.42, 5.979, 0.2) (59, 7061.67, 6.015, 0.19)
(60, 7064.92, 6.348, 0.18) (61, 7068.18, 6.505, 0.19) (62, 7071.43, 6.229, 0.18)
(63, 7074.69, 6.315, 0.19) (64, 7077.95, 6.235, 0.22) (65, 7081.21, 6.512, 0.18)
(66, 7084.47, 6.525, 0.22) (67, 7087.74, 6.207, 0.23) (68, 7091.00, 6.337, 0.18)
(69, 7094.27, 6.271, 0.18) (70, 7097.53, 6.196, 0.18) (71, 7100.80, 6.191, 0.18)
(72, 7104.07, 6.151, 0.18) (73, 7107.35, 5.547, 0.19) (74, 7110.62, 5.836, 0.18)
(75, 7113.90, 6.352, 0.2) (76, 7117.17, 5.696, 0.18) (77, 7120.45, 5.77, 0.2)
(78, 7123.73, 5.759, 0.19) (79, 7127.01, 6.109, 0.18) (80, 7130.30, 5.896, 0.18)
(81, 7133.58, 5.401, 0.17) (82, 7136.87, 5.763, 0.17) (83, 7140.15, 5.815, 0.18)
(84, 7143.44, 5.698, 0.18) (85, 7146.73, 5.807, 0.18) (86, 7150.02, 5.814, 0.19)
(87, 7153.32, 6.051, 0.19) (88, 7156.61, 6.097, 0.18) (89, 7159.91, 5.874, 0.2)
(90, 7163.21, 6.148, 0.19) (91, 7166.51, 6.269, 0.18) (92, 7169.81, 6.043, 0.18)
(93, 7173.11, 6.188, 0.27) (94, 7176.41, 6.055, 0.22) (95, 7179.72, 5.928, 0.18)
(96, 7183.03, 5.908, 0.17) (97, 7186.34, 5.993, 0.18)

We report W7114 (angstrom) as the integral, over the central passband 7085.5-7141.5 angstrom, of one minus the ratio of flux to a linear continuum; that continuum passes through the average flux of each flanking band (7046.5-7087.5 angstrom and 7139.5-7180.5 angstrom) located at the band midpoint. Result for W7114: 1.9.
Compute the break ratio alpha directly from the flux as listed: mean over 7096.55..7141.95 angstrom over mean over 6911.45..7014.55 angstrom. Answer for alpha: 0.9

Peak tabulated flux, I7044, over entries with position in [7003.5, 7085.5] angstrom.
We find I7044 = 7.242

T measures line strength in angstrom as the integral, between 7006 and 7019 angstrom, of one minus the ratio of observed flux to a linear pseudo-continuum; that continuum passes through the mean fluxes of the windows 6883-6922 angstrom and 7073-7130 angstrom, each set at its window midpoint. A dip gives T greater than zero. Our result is -0.84 angstrom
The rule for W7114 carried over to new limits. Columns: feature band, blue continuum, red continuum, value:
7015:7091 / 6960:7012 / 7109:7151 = -3.21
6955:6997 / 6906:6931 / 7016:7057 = 0.95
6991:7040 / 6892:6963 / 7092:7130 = -2.22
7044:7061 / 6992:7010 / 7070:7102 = 0.19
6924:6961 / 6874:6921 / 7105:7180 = -1.85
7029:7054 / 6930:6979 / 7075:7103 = -1.27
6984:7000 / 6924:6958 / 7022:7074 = 0.00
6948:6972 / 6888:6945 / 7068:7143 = 0.08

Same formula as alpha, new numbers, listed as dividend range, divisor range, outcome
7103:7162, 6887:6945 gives 0.89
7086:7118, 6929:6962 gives 0.91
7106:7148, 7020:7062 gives 0.89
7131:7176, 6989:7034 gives 0.90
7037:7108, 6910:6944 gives 0.95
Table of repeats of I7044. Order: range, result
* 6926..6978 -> 7.144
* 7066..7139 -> 6.525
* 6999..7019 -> 6.827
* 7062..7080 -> 6.505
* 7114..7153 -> 6.109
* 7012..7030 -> 6.689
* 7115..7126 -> 5.77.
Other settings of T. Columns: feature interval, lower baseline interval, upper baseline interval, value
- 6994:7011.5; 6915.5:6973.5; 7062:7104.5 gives -0.5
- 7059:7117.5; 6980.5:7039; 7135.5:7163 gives -0.1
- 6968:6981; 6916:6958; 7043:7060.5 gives 0.4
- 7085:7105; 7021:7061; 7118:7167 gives -0.2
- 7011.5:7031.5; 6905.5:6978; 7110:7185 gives -0.5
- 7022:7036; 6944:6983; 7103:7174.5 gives -0.4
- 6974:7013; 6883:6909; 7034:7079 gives -0.6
